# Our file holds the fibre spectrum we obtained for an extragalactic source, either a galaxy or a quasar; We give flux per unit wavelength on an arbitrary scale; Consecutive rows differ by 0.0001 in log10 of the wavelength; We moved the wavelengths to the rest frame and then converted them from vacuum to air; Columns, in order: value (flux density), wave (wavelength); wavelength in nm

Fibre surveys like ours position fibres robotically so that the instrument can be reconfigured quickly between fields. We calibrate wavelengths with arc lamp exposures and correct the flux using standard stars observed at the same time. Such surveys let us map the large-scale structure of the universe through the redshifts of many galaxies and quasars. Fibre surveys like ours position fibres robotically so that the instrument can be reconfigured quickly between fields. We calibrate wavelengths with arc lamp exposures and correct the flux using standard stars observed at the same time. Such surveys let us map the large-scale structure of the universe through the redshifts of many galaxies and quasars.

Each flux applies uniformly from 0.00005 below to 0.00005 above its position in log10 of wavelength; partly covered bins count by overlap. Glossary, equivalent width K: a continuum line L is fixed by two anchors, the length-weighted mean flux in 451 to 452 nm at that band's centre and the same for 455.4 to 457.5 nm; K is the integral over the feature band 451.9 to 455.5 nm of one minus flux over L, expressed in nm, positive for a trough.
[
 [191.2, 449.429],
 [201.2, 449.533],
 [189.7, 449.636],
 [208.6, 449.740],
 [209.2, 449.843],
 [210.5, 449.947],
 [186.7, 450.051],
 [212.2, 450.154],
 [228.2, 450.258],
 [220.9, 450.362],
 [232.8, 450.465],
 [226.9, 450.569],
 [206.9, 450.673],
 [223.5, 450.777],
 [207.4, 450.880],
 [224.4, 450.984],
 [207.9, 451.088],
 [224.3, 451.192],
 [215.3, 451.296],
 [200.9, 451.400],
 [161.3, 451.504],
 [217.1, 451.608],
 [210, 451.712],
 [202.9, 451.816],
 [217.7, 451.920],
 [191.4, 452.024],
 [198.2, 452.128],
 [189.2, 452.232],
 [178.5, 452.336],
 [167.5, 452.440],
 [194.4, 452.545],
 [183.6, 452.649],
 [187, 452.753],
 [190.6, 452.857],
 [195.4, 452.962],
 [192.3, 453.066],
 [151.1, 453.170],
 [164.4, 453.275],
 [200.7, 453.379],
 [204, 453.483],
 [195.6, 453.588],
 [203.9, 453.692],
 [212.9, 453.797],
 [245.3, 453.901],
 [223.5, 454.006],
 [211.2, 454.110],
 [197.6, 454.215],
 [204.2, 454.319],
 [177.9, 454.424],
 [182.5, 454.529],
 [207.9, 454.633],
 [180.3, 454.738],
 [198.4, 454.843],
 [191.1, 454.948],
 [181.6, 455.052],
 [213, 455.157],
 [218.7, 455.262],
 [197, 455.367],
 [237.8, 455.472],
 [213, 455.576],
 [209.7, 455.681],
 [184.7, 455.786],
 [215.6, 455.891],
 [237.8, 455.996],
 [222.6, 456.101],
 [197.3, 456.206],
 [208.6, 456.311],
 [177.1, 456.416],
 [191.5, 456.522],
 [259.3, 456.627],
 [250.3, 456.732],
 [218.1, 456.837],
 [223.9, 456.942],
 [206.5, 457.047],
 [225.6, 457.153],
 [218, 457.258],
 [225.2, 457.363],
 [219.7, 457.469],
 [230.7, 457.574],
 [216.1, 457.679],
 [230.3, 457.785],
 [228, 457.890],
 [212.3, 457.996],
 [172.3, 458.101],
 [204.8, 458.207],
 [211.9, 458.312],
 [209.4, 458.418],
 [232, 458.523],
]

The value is 0.25 nm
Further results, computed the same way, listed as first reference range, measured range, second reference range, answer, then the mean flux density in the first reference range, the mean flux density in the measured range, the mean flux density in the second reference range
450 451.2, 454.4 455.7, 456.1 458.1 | 0.098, 217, 201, 218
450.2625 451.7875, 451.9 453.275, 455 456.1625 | 0.174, 213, 186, 212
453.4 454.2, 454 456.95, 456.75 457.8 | 0.131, 212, 208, 222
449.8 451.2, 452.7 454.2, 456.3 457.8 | 0.132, 216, 198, 220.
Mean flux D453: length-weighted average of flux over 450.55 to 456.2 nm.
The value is 202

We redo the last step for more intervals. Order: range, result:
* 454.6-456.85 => 209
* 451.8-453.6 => 189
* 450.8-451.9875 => 208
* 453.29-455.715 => 204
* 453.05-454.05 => 199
